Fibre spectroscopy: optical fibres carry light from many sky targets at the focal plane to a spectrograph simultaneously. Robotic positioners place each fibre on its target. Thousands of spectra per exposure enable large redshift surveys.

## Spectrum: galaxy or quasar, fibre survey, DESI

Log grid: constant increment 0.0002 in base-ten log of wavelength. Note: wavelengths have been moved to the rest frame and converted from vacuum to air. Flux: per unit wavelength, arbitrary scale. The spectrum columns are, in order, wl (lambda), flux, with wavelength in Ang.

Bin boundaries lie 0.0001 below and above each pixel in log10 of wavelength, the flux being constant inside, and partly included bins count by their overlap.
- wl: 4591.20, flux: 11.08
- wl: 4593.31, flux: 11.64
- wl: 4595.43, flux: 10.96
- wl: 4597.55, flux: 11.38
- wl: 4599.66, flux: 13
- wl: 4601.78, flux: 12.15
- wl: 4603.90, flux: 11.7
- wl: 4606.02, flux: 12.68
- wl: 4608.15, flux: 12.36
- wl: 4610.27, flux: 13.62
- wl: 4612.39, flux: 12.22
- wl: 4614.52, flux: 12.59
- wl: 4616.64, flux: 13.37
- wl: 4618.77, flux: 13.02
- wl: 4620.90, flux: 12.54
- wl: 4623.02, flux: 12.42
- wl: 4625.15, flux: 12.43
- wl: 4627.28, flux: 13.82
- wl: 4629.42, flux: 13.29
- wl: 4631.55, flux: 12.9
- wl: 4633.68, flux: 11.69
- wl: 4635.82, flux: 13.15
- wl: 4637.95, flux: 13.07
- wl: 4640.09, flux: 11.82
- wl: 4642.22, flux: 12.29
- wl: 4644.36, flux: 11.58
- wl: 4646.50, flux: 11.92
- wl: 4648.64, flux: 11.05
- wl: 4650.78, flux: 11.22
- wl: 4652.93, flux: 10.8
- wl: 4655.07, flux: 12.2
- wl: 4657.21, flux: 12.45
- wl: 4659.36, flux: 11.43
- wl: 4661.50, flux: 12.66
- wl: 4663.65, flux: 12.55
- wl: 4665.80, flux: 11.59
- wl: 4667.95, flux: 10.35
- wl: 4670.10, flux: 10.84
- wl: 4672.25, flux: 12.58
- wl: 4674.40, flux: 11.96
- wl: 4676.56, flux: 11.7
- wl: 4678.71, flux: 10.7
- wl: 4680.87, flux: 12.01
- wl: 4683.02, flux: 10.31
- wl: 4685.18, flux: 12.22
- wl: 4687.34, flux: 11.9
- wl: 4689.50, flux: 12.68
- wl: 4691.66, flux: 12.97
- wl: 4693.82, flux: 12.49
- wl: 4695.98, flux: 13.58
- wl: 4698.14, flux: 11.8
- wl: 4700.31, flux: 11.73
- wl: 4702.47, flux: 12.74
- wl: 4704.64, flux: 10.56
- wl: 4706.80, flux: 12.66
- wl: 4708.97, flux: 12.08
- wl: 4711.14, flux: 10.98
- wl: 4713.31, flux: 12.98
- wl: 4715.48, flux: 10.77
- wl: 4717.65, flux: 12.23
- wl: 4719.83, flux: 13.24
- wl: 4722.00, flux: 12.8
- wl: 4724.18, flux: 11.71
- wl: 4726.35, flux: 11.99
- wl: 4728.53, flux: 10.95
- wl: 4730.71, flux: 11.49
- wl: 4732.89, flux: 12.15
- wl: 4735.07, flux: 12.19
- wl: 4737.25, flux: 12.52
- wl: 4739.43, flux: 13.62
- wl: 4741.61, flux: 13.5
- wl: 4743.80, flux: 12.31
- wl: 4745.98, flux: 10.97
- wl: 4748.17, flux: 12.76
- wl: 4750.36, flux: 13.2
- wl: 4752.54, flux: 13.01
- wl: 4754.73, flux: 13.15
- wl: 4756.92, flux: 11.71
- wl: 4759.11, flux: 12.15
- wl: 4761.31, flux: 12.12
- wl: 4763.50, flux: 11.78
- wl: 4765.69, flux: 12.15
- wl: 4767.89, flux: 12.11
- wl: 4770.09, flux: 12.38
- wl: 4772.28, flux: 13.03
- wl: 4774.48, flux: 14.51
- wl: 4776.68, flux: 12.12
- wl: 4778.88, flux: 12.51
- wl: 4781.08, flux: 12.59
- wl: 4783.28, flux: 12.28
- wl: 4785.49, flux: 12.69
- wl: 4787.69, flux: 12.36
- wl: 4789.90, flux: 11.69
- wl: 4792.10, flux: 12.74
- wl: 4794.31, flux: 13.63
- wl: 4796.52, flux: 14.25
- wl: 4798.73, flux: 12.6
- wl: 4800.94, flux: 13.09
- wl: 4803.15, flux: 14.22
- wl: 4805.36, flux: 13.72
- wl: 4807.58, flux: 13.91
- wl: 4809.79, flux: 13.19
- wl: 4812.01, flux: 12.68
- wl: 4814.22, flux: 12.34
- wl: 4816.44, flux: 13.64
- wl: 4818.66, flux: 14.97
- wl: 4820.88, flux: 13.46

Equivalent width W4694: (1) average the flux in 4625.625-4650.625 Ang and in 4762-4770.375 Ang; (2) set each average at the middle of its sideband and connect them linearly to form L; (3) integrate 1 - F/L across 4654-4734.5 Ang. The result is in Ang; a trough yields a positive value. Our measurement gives 1.9 Ang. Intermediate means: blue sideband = 12.4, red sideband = 12.1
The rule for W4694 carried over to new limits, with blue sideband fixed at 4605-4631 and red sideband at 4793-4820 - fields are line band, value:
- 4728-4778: 3.3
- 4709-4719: 1.0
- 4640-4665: 2.2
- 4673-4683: 1.2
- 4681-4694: 1.0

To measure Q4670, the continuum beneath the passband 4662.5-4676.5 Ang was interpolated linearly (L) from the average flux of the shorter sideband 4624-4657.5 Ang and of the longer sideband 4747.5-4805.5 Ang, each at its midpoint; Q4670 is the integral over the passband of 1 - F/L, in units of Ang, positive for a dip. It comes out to 0.8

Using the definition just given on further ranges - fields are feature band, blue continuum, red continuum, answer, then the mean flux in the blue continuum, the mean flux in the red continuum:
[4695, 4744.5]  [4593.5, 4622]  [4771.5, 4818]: 2.32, 12.4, 13.1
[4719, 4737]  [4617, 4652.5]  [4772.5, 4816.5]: 0.97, 12.4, 13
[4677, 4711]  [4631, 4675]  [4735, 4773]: 0.40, 11.9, 12.5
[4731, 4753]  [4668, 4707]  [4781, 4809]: -0.12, 11.9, 13.1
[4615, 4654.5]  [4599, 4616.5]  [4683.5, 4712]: 0.30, 12.6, 12.2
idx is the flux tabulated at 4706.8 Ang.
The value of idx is 12.66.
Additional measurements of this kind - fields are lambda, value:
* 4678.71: 10.7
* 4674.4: 11.96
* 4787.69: 12.36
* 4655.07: 12.2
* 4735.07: 12.19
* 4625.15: 12.43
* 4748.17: 12.76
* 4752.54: 13.01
